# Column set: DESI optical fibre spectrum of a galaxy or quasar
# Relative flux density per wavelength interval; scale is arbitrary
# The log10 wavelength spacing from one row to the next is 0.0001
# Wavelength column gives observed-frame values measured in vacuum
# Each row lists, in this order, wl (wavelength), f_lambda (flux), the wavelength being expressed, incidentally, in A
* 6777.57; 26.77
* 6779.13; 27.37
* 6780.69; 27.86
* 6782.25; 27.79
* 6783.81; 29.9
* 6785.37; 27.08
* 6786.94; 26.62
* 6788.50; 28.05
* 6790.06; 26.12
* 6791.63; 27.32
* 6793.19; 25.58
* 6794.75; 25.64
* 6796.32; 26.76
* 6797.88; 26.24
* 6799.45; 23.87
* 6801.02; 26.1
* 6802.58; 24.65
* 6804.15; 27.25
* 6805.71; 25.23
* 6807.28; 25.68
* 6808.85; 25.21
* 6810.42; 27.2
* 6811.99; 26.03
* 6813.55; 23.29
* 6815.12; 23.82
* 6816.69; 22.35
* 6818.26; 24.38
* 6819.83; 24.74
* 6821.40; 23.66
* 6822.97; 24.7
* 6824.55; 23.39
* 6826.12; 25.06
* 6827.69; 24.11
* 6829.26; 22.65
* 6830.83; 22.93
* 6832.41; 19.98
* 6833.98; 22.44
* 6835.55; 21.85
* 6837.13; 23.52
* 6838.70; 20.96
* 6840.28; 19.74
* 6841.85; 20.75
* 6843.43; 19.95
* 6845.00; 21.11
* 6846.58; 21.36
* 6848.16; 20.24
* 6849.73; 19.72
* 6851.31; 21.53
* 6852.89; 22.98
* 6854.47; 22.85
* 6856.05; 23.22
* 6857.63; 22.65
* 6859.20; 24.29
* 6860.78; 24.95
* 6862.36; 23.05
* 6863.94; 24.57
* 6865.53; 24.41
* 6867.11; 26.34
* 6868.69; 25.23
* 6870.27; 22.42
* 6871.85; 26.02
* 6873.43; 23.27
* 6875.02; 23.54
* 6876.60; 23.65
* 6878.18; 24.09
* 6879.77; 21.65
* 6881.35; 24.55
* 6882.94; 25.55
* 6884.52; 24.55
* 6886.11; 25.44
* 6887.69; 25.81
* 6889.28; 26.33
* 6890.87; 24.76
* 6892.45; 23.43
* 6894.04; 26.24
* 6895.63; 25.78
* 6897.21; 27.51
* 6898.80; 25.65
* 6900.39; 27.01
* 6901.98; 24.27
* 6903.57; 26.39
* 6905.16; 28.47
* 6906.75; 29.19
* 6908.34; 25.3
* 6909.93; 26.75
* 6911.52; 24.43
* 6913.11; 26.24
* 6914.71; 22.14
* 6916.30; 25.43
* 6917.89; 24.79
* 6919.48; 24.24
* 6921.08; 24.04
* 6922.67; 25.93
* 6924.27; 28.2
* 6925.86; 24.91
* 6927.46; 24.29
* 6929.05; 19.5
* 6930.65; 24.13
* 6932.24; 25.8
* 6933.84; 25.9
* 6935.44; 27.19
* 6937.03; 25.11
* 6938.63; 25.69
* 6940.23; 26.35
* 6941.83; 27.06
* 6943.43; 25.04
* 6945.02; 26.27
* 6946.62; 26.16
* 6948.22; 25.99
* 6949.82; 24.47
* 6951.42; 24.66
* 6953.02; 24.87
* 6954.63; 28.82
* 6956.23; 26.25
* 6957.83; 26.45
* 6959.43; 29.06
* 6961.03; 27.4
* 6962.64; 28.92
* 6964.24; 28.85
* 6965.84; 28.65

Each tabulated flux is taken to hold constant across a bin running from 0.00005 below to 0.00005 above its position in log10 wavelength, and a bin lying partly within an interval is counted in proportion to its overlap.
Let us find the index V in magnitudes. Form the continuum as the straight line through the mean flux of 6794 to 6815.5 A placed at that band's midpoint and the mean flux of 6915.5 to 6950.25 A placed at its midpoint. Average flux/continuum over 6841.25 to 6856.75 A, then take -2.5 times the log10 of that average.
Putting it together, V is 0.19 mag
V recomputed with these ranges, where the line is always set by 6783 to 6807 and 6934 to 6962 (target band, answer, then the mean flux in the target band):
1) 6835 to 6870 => 0.172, 22.5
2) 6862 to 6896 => 0.076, 24.6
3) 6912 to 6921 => 0.077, 24.5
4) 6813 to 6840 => 0.145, 23.1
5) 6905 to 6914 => -0.009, 26.6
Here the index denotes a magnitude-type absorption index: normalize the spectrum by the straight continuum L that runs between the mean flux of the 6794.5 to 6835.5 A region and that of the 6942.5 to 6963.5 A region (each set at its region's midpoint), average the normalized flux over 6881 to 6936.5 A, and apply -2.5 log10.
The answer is 0.02 mag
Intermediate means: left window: 24.4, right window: 26.5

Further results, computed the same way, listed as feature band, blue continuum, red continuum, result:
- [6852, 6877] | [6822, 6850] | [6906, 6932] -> -0.044 mag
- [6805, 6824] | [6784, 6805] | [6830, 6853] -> -0.022 mag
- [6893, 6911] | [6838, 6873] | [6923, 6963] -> -0.091 mag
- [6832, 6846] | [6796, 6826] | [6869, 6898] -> 0.174 mag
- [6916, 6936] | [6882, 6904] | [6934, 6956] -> 0.040 mag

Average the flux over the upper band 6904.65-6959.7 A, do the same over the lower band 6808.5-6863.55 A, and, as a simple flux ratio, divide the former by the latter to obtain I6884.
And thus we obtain 1.12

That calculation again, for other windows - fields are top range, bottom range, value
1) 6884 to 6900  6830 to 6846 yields 1.20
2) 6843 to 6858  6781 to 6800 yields 0.80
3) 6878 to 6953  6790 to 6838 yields 1.03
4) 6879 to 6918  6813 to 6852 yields 1.14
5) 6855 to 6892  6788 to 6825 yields 0.96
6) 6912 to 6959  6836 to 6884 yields 1.11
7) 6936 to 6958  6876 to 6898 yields 1.04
